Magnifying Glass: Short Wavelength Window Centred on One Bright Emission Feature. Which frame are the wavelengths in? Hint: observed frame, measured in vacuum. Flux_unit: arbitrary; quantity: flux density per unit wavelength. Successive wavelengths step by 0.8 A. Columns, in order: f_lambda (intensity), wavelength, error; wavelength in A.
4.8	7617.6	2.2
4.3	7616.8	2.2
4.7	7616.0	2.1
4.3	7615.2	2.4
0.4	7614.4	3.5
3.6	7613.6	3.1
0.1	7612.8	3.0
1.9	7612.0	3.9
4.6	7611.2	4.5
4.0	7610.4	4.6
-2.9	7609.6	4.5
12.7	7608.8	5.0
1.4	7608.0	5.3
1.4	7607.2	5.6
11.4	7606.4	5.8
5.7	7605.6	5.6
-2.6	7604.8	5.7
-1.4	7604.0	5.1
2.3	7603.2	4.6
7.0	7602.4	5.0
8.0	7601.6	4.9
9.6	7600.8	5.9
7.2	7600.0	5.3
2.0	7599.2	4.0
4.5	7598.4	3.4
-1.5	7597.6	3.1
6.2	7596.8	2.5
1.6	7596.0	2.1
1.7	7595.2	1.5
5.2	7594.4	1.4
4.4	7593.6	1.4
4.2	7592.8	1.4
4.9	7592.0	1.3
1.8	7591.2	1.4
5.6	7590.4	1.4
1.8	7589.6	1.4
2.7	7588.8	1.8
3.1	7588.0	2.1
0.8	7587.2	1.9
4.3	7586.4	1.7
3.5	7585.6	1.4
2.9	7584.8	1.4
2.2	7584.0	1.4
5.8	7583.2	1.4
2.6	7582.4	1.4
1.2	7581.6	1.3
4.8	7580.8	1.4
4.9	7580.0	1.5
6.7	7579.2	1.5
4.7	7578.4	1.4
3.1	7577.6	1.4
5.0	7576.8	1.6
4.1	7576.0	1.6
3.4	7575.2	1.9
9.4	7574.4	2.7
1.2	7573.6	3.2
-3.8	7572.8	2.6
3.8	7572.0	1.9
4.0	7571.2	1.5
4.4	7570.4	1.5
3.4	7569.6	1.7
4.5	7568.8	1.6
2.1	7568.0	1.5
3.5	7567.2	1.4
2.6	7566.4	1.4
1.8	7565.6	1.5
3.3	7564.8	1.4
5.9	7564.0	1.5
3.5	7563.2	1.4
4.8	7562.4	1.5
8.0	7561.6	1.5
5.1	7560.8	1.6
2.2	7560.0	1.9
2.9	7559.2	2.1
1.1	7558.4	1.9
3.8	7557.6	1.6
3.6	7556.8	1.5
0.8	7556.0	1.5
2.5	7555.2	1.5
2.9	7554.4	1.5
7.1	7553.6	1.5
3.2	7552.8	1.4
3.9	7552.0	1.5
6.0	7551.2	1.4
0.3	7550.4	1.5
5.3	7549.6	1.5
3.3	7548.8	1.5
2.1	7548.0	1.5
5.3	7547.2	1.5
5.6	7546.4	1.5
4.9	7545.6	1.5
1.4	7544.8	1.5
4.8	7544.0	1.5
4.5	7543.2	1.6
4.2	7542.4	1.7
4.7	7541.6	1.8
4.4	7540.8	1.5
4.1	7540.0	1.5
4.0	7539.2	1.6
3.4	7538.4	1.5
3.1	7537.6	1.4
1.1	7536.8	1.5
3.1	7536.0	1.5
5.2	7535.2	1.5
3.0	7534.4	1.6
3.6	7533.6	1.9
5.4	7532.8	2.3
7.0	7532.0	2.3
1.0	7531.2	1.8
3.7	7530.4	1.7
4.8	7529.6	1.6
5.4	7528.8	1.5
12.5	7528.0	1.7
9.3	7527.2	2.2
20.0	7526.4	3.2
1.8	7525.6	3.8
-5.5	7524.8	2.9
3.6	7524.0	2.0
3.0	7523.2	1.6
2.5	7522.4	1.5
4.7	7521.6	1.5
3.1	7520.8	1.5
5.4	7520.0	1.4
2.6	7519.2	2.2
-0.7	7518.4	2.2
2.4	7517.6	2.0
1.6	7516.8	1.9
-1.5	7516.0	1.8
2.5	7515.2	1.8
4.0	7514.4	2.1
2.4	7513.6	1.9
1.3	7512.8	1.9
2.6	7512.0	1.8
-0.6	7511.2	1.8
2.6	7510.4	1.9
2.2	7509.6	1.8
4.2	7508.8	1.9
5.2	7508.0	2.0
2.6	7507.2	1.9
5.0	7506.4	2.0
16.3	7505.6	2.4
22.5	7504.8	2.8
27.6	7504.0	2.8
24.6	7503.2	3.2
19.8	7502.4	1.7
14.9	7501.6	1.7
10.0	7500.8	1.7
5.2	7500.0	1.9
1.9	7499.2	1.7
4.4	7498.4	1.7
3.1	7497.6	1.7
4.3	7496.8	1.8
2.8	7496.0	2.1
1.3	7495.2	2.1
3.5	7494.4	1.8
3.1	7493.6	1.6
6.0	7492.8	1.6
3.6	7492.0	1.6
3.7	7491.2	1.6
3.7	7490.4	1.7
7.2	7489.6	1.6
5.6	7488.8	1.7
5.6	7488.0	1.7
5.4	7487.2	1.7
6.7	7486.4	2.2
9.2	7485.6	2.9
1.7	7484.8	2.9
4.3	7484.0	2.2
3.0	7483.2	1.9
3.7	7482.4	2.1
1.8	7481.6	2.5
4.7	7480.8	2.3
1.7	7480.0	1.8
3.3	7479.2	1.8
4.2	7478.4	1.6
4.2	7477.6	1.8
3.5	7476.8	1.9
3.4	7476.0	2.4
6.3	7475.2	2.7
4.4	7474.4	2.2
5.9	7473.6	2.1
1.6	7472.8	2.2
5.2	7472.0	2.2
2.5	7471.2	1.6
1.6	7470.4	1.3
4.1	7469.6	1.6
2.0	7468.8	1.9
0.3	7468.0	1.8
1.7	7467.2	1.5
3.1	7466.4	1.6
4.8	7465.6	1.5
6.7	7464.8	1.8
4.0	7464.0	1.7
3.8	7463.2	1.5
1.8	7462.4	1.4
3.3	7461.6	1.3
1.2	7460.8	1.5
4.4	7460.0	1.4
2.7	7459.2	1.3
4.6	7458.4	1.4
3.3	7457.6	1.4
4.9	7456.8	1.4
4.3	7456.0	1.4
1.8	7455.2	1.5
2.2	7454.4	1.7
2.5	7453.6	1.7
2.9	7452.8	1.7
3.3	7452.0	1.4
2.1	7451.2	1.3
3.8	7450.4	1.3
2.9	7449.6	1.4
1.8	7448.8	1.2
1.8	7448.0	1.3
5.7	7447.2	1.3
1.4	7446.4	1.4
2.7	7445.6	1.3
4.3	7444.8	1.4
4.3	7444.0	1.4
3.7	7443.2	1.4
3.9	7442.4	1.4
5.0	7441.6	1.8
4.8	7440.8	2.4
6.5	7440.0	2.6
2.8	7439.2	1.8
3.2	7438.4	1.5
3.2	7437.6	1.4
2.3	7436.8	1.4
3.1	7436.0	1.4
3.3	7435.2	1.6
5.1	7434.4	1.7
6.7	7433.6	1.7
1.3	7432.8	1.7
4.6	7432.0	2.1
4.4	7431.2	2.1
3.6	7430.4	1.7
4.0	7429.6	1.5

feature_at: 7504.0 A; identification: H-alpha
